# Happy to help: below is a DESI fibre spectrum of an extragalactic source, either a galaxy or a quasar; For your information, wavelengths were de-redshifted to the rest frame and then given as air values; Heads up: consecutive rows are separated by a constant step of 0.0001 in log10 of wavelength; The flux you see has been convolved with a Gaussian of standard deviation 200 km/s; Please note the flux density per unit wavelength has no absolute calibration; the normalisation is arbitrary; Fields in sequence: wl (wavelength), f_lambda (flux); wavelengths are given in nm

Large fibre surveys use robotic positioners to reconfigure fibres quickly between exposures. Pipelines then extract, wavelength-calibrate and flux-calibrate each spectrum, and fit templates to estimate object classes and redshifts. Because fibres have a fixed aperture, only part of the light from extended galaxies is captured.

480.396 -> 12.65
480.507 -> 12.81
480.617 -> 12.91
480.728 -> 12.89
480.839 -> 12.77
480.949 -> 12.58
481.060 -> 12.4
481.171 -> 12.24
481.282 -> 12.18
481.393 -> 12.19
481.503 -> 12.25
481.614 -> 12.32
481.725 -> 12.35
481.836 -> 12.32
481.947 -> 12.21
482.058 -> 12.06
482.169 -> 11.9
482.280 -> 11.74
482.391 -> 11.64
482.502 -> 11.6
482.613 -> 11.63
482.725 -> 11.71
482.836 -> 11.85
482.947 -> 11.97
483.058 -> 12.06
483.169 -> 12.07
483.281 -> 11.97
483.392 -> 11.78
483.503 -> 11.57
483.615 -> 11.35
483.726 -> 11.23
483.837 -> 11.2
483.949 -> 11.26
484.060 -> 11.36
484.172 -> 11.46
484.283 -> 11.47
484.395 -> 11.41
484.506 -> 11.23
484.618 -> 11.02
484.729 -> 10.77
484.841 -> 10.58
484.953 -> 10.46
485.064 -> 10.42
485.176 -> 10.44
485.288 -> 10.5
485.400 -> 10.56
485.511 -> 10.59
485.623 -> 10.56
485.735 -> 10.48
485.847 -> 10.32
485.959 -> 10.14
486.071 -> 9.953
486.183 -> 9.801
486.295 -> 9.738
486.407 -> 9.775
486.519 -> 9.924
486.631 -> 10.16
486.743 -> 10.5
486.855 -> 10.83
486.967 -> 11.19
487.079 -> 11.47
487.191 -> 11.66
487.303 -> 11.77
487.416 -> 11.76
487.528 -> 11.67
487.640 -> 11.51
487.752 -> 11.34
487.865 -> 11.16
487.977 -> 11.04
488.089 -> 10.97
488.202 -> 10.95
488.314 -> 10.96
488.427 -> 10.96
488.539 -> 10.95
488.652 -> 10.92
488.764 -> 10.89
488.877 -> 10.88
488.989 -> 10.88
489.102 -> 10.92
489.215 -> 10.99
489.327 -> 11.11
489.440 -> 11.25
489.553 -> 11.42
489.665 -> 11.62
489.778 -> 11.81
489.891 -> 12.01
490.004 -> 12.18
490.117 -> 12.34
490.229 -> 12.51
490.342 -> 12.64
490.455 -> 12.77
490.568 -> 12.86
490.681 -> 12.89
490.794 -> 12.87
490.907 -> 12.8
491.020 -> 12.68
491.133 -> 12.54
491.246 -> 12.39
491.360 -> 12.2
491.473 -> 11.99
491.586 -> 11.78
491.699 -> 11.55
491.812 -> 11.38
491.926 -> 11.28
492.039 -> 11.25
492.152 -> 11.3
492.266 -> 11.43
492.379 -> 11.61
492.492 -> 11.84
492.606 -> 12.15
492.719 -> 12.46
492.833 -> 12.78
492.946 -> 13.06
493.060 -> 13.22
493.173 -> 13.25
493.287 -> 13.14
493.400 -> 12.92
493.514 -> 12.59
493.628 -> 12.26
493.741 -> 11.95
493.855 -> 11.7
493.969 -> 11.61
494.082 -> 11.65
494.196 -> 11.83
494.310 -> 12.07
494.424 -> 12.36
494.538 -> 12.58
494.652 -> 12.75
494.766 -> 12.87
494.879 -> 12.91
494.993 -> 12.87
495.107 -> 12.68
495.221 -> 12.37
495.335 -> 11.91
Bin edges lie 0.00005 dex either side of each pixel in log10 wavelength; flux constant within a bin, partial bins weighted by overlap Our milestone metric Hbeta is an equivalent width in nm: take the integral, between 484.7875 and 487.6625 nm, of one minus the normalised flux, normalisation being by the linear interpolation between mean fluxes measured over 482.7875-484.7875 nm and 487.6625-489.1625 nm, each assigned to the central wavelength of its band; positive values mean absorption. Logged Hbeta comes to 0.15 nm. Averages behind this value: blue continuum 11.5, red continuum 11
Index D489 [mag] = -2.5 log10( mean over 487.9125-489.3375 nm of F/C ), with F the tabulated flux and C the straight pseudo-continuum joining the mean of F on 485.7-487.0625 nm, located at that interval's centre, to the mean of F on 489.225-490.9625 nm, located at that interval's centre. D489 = 0.04 mag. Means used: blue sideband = 10.3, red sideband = 12.2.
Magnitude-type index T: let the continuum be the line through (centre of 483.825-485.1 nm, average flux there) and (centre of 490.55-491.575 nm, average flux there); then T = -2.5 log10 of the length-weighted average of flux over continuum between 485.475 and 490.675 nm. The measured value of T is 0.07 mag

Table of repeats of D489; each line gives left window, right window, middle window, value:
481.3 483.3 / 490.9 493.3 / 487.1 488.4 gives 0.069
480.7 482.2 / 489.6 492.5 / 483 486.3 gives 0.123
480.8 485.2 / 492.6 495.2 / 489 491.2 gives 0.012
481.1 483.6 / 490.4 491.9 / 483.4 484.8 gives 0.070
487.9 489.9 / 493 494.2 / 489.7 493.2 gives -0.039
